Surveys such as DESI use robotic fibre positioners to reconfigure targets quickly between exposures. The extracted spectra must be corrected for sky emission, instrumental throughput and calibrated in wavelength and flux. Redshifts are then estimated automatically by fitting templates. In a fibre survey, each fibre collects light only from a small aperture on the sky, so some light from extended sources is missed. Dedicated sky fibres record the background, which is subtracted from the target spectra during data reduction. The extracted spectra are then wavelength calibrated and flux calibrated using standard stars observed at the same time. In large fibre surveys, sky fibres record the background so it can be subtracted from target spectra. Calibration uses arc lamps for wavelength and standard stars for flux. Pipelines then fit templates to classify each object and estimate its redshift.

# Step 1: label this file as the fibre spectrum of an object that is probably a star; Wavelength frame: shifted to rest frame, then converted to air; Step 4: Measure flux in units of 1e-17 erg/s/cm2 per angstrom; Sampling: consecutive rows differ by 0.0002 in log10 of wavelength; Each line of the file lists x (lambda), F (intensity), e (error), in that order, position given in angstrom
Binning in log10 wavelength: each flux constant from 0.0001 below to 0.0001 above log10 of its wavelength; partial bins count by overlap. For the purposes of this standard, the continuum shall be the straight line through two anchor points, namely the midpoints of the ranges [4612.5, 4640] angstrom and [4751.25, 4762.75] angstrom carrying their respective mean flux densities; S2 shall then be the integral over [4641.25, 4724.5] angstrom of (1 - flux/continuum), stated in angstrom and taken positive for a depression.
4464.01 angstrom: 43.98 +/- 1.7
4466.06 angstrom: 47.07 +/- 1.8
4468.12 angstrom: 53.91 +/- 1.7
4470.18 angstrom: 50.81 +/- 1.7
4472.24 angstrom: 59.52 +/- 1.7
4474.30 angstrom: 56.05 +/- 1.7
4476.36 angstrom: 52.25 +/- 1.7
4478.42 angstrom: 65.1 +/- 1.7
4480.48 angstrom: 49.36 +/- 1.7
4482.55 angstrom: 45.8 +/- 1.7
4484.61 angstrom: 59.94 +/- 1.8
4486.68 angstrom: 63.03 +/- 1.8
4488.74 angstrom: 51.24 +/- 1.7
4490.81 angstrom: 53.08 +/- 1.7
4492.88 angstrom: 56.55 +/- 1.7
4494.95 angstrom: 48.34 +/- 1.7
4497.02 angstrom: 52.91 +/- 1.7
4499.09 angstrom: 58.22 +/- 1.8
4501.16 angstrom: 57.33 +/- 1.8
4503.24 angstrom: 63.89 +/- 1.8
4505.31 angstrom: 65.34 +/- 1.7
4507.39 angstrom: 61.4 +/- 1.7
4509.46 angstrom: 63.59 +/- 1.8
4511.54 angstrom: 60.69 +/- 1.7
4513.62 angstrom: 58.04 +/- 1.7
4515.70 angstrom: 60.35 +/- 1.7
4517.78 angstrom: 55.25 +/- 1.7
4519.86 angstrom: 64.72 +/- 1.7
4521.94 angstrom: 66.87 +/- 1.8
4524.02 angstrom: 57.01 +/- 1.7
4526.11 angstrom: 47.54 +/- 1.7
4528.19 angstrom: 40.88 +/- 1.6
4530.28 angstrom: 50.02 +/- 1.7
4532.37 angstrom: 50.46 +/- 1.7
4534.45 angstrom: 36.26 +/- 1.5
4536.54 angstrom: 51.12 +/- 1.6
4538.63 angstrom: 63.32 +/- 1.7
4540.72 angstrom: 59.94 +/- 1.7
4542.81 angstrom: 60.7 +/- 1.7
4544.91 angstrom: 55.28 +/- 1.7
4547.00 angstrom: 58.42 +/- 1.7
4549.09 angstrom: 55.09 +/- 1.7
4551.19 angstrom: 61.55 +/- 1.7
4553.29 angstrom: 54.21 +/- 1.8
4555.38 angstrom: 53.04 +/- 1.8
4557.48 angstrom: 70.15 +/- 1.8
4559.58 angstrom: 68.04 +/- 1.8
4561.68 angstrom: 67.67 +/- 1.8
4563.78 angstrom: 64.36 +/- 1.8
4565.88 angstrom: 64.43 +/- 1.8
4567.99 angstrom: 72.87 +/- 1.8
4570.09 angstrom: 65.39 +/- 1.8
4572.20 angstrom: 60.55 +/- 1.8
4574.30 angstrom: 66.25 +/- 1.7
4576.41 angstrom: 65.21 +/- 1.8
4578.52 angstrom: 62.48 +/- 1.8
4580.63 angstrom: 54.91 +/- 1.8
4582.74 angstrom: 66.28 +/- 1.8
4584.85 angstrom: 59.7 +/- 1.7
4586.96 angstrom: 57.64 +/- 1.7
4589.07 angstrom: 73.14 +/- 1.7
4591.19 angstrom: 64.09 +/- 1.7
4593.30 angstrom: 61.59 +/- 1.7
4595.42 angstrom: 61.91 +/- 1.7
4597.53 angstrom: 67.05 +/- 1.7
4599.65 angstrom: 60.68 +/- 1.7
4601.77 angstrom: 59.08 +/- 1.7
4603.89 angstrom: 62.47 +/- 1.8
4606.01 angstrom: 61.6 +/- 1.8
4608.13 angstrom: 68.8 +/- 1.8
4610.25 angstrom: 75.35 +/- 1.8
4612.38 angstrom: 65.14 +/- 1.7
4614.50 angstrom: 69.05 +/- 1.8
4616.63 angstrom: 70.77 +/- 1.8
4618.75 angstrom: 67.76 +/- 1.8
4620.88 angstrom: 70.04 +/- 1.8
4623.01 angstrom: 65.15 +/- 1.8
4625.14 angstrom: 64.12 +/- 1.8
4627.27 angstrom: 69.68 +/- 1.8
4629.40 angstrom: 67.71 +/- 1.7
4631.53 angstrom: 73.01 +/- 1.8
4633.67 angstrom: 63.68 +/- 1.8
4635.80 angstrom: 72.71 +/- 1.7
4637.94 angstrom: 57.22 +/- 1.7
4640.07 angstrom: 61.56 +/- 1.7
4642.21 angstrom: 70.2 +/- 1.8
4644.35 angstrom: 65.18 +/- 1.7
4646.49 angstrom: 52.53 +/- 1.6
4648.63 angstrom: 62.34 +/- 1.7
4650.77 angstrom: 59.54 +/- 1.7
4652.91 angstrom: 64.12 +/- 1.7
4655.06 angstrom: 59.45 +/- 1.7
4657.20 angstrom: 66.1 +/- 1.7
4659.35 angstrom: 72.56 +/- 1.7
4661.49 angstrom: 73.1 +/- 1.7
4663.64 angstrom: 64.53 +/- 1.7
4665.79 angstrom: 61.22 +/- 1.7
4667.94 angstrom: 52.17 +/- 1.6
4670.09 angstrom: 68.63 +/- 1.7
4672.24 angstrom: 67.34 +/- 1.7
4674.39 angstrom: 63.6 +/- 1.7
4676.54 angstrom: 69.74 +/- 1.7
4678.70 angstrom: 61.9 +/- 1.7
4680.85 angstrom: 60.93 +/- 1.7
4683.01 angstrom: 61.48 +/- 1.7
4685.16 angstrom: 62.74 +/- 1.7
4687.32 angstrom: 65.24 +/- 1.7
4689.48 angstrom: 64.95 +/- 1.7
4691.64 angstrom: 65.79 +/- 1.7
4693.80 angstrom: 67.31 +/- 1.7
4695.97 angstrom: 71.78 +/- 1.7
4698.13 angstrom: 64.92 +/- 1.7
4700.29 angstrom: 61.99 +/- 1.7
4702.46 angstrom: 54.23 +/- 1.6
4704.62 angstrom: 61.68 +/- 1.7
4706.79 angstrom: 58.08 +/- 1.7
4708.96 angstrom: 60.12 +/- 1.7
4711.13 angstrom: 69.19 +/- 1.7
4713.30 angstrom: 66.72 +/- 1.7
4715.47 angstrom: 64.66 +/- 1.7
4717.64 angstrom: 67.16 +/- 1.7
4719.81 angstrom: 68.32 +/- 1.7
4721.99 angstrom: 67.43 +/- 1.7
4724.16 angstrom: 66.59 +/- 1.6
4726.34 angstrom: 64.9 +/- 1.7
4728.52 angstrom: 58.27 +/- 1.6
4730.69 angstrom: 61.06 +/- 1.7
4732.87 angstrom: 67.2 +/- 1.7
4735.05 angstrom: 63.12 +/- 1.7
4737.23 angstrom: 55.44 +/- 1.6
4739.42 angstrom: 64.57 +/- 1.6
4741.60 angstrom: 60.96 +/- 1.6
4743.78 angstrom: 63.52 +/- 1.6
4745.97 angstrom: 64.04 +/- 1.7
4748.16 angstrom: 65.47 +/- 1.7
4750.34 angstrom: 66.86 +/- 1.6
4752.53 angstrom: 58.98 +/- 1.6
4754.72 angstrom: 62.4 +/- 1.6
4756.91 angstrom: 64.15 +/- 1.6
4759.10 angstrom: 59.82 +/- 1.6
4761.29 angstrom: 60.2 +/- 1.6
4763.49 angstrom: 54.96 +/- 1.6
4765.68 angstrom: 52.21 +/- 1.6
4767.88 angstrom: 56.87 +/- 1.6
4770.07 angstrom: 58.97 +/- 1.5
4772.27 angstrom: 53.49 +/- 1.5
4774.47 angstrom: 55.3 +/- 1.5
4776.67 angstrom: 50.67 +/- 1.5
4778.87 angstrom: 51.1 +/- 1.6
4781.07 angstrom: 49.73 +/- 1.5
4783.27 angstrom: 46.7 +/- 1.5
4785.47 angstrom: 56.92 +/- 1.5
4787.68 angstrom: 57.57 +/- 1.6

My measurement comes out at 0.4 angstrom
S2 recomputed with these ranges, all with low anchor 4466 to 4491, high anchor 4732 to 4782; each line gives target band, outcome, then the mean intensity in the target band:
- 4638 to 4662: -2.6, 63.8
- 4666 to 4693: -2.7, 63.7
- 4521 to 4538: 1.6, 50.2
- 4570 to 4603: -3.7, 62.8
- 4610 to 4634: -4.8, 68.3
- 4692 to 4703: -1.2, 64.6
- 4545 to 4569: -2.8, 62.4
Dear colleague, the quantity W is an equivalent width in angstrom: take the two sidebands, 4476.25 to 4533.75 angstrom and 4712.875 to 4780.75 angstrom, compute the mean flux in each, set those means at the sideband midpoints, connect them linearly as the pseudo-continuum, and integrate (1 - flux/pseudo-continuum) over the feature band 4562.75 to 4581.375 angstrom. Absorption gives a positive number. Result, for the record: -2.1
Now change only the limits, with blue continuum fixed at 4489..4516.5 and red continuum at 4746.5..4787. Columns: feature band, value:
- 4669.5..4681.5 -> -1.7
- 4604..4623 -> -3.4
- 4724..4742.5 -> -1.6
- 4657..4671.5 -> -2.0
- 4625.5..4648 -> -3.0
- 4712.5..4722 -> -1.6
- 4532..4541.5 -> 1.0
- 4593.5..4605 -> -0.9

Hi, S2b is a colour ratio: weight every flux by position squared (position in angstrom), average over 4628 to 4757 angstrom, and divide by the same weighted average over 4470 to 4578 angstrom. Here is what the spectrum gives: 1.18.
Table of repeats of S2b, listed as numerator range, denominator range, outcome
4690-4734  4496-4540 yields 1.24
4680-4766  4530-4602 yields 1.11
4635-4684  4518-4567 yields 1.17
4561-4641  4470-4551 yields 1.21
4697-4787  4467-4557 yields 1.19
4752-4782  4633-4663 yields 0.92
